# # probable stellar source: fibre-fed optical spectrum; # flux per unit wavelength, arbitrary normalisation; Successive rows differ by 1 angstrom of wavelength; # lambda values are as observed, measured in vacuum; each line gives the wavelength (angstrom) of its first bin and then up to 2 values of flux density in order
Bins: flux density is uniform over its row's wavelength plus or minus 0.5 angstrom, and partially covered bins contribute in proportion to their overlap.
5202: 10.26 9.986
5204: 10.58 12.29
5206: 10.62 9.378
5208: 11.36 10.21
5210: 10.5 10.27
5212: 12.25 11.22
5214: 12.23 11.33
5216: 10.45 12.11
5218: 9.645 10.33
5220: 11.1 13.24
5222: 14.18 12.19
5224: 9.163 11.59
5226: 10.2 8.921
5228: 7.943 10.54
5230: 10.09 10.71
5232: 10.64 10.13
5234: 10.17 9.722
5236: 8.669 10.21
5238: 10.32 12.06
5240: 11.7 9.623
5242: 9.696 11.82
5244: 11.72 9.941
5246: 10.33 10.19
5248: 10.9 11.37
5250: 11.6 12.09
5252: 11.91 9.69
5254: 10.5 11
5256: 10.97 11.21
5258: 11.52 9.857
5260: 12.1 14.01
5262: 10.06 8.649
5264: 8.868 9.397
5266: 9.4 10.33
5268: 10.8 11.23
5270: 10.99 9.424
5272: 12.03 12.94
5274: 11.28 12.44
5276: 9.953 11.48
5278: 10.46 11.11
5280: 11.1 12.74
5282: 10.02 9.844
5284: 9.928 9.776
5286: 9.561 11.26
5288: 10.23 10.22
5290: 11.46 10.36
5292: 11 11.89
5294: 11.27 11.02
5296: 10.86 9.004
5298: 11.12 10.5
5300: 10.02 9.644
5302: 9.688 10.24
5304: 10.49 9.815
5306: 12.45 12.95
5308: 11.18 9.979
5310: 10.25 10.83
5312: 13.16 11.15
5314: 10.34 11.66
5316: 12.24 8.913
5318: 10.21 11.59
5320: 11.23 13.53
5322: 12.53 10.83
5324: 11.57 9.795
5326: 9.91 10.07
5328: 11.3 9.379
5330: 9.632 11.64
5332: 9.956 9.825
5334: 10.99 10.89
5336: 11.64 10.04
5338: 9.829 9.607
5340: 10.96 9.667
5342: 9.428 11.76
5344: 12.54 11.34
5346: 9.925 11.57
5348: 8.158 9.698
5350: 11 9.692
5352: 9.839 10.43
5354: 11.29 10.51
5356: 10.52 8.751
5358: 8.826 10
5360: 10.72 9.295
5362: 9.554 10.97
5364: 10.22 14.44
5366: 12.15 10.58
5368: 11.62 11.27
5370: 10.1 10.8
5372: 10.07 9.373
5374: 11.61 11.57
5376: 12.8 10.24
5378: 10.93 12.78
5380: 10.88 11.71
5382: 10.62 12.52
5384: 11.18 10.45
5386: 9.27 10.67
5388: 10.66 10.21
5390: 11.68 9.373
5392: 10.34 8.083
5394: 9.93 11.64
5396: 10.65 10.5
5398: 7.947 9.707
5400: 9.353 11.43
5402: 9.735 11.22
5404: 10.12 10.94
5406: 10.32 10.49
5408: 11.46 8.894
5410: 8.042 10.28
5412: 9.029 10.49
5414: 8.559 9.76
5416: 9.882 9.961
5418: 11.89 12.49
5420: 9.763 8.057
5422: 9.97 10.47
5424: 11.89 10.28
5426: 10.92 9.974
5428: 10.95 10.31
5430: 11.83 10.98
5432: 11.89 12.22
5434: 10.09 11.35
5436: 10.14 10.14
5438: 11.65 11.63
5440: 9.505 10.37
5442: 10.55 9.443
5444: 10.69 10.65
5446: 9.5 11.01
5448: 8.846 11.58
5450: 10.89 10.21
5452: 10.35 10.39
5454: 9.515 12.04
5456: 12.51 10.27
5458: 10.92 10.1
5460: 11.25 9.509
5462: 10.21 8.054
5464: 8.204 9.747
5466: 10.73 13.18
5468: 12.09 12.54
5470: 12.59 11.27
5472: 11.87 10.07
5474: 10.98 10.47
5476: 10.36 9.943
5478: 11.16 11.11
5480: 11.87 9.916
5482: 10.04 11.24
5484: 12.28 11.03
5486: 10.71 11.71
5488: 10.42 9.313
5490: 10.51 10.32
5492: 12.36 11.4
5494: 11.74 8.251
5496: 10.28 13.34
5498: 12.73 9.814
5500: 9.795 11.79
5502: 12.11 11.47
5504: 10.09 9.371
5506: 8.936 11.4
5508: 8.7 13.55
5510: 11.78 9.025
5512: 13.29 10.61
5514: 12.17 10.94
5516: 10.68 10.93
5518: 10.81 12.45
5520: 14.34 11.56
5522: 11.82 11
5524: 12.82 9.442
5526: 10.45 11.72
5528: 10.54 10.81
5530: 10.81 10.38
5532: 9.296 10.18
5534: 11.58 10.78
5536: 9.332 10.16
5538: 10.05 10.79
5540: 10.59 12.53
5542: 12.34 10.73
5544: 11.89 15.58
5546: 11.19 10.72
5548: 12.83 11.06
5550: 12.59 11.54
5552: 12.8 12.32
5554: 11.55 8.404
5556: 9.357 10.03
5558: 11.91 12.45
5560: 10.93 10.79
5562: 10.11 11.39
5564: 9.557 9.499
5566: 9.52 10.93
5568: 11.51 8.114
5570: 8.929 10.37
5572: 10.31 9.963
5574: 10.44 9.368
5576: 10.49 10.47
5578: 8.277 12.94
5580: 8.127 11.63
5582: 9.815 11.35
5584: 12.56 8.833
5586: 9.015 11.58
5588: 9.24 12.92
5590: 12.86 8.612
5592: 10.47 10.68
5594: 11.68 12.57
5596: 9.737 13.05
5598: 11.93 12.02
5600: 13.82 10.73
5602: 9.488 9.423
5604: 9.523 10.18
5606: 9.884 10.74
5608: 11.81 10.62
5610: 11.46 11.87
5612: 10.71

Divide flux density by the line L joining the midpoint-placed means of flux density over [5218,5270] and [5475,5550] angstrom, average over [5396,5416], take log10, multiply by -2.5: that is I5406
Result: 0.10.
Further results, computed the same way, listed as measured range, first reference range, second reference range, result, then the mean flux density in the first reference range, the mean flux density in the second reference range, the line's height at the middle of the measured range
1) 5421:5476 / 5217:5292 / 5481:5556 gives 0.03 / 10.7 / 11.1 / 11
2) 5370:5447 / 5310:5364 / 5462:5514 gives 0.02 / 10.6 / 10.9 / 10.7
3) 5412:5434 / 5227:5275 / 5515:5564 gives 0.04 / 10.6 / 11.2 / 11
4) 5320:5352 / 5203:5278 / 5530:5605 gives 0.02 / 10.8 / 10.8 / 10.8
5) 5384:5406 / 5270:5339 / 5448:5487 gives 0.06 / 10.8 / 10.8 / 10.8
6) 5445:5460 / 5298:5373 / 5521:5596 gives 0.01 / 10.7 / 10.8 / 10.7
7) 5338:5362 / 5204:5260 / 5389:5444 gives 0.03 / 10.8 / 10.3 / 10.5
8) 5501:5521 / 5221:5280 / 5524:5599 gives -0.04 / 10.7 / 10.8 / 10.8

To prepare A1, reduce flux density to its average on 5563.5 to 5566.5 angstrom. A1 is 9.53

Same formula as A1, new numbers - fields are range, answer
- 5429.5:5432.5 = 11.6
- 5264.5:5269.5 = 10.2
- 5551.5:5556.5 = 10.9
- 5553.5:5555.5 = 9.98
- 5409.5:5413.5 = 9.46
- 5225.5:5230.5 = 9.54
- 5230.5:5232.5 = 10.7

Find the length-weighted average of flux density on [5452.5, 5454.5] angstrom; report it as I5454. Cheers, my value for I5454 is 9.95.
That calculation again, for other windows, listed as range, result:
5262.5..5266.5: 9.08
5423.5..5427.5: 10.8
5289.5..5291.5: 10.9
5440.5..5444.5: 10.3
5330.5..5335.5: 10.7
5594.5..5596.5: 11.2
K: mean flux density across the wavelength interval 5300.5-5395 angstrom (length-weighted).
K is 10.7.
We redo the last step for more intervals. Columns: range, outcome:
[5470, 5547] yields 11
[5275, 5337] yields 10.8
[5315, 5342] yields 10.7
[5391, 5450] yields 10.3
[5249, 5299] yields 10.8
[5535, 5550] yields 11.4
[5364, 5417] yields 10.5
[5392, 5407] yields 10.1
